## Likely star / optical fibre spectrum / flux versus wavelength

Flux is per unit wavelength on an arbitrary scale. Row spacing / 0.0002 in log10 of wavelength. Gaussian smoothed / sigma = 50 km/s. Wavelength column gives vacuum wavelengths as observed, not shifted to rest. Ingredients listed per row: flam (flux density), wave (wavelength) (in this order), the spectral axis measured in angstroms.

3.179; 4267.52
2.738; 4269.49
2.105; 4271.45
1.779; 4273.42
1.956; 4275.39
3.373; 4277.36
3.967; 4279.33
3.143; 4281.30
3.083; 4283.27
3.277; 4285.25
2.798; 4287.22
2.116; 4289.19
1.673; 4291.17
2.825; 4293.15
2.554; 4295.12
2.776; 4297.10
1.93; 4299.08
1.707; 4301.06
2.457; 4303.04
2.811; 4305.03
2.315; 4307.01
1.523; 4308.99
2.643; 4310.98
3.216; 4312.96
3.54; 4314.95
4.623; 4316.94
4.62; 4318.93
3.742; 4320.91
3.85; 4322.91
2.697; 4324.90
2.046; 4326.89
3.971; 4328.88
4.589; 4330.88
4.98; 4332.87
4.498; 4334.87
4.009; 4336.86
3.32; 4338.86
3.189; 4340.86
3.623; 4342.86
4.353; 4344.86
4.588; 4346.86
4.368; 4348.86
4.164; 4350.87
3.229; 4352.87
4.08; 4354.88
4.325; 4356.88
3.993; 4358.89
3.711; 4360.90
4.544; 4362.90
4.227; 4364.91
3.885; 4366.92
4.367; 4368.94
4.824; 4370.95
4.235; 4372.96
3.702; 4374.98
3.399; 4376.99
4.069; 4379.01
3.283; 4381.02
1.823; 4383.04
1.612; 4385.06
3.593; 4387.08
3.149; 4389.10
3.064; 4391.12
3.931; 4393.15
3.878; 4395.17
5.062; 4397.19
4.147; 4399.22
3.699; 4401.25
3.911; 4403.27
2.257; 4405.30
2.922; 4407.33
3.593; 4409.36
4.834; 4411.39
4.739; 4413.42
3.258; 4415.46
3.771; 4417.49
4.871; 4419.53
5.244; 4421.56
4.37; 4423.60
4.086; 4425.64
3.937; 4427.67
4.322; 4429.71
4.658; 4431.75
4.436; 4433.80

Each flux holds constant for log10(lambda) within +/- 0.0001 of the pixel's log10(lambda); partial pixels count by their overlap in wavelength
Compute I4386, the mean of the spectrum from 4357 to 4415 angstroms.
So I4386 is 3.73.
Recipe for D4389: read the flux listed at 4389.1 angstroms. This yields 3.149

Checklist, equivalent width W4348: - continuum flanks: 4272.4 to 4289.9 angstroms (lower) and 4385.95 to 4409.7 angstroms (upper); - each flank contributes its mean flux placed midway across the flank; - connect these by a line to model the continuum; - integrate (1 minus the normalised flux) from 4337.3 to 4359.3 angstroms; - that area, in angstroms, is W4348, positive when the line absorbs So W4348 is -4.4 angstroms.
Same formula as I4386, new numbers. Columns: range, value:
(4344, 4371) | 4.17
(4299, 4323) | 3.01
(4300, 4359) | 3.56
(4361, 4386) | 3.67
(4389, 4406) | 3.73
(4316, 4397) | 3.82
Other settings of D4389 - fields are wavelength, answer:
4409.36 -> 3.593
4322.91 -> 3.85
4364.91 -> 4.227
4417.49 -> 3.771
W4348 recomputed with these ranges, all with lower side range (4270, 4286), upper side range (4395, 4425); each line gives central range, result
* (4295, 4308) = 3.0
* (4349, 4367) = -2.4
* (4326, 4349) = -3.9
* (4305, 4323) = -0.7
